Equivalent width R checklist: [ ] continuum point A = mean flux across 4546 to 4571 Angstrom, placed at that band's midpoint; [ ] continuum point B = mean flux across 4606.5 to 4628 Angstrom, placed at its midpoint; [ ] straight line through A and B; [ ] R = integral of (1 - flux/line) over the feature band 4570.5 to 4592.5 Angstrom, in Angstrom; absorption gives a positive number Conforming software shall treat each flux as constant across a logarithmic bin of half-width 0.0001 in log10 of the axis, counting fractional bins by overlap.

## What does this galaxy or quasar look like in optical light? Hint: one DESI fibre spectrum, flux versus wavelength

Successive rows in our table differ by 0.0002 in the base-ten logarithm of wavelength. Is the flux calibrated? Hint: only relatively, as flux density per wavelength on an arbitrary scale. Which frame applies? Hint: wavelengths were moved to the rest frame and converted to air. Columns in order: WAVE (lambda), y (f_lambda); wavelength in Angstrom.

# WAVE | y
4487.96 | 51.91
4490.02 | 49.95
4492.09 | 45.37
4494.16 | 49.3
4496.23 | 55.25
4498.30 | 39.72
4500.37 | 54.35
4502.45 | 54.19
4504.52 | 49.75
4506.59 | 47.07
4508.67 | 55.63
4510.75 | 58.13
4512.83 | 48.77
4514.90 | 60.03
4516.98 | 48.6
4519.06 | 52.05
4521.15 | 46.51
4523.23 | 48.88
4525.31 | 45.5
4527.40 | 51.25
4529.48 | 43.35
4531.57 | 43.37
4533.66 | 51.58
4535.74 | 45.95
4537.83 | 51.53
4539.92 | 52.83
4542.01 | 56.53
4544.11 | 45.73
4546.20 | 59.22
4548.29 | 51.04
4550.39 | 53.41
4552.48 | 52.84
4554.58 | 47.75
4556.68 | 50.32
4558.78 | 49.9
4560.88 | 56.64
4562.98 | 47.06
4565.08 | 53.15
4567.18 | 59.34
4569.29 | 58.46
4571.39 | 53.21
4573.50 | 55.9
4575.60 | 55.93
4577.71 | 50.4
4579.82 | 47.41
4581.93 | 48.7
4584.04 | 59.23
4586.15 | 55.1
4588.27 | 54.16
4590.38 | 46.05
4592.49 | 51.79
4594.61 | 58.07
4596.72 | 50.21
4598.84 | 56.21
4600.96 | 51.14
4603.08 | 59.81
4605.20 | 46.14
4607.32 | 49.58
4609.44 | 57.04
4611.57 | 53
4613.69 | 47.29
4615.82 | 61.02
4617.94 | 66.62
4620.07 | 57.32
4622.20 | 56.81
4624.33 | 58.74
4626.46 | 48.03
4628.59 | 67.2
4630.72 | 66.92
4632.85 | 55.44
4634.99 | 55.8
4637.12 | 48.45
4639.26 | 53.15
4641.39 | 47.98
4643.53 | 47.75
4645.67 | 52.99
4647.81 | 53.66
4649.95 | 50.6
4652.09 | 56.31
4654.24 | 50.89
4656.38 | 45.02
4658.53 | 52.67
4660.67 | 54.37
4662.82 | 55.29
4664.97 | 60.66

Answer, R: 0.6 Angstrom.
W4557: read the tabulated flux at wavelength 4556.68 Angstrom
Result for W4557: 50.32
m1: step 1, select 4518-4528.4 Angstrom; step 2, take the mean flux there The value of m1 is 48.8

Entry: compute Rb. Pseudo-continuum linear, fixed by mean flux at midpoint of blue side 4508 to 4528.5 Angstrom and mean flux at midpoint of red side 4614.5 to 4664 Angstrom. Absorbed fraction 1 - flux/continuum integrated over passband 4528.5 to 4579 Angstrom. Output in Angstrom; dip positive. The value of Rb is 0.5 Angstrom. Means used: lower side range 51.4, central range 51.9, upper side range 54.9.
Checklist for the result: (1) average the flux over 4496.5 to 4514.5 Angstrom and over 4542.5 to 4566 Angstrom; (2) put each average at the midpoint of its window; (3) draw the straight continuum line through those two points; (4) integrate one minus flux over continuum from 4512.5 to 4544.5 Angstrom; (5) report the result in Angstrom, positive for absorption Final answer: 1.2 Angstrom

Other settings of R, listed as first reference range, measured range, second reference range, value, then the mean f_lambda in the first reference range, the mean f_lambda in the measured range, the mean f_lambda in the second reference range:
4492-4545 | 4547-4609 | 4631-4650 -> -1.8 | 50.1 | 52.8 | 52.5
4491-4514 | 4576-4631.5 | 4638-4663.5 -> -3.6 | 50.7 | 54.7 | 51.6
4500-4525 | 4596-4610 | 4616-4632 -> 1.4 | 51.7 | 52.8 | 60.2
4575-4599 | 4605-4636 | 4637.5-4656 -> -2.9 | 52.6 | 56.8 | 51.3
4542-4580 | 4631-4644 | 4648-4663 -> -0.1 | 52.9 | 52.5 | 52.1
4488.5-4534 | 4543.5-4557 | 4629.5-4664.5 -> -0.2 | 49.9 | 51.7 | 53.1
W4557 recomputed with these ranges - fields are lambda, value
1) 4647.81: 53.66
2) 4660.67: 54.37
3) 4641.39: 47.98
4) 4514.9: 60.03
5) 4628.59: 67.2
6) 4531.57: 43.37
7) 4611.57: 53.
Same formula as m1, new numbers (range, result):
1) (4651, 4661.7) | 51.8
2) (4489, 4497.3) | 49.9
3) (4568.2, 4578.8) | 54.8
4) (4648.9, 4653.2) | 53.4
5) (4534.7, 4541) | 50.2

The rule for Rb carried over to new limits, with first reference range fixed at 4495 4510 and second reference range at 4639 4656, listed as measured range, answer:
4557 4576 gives -1.14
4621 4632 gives -1.75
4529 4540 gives 0.67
